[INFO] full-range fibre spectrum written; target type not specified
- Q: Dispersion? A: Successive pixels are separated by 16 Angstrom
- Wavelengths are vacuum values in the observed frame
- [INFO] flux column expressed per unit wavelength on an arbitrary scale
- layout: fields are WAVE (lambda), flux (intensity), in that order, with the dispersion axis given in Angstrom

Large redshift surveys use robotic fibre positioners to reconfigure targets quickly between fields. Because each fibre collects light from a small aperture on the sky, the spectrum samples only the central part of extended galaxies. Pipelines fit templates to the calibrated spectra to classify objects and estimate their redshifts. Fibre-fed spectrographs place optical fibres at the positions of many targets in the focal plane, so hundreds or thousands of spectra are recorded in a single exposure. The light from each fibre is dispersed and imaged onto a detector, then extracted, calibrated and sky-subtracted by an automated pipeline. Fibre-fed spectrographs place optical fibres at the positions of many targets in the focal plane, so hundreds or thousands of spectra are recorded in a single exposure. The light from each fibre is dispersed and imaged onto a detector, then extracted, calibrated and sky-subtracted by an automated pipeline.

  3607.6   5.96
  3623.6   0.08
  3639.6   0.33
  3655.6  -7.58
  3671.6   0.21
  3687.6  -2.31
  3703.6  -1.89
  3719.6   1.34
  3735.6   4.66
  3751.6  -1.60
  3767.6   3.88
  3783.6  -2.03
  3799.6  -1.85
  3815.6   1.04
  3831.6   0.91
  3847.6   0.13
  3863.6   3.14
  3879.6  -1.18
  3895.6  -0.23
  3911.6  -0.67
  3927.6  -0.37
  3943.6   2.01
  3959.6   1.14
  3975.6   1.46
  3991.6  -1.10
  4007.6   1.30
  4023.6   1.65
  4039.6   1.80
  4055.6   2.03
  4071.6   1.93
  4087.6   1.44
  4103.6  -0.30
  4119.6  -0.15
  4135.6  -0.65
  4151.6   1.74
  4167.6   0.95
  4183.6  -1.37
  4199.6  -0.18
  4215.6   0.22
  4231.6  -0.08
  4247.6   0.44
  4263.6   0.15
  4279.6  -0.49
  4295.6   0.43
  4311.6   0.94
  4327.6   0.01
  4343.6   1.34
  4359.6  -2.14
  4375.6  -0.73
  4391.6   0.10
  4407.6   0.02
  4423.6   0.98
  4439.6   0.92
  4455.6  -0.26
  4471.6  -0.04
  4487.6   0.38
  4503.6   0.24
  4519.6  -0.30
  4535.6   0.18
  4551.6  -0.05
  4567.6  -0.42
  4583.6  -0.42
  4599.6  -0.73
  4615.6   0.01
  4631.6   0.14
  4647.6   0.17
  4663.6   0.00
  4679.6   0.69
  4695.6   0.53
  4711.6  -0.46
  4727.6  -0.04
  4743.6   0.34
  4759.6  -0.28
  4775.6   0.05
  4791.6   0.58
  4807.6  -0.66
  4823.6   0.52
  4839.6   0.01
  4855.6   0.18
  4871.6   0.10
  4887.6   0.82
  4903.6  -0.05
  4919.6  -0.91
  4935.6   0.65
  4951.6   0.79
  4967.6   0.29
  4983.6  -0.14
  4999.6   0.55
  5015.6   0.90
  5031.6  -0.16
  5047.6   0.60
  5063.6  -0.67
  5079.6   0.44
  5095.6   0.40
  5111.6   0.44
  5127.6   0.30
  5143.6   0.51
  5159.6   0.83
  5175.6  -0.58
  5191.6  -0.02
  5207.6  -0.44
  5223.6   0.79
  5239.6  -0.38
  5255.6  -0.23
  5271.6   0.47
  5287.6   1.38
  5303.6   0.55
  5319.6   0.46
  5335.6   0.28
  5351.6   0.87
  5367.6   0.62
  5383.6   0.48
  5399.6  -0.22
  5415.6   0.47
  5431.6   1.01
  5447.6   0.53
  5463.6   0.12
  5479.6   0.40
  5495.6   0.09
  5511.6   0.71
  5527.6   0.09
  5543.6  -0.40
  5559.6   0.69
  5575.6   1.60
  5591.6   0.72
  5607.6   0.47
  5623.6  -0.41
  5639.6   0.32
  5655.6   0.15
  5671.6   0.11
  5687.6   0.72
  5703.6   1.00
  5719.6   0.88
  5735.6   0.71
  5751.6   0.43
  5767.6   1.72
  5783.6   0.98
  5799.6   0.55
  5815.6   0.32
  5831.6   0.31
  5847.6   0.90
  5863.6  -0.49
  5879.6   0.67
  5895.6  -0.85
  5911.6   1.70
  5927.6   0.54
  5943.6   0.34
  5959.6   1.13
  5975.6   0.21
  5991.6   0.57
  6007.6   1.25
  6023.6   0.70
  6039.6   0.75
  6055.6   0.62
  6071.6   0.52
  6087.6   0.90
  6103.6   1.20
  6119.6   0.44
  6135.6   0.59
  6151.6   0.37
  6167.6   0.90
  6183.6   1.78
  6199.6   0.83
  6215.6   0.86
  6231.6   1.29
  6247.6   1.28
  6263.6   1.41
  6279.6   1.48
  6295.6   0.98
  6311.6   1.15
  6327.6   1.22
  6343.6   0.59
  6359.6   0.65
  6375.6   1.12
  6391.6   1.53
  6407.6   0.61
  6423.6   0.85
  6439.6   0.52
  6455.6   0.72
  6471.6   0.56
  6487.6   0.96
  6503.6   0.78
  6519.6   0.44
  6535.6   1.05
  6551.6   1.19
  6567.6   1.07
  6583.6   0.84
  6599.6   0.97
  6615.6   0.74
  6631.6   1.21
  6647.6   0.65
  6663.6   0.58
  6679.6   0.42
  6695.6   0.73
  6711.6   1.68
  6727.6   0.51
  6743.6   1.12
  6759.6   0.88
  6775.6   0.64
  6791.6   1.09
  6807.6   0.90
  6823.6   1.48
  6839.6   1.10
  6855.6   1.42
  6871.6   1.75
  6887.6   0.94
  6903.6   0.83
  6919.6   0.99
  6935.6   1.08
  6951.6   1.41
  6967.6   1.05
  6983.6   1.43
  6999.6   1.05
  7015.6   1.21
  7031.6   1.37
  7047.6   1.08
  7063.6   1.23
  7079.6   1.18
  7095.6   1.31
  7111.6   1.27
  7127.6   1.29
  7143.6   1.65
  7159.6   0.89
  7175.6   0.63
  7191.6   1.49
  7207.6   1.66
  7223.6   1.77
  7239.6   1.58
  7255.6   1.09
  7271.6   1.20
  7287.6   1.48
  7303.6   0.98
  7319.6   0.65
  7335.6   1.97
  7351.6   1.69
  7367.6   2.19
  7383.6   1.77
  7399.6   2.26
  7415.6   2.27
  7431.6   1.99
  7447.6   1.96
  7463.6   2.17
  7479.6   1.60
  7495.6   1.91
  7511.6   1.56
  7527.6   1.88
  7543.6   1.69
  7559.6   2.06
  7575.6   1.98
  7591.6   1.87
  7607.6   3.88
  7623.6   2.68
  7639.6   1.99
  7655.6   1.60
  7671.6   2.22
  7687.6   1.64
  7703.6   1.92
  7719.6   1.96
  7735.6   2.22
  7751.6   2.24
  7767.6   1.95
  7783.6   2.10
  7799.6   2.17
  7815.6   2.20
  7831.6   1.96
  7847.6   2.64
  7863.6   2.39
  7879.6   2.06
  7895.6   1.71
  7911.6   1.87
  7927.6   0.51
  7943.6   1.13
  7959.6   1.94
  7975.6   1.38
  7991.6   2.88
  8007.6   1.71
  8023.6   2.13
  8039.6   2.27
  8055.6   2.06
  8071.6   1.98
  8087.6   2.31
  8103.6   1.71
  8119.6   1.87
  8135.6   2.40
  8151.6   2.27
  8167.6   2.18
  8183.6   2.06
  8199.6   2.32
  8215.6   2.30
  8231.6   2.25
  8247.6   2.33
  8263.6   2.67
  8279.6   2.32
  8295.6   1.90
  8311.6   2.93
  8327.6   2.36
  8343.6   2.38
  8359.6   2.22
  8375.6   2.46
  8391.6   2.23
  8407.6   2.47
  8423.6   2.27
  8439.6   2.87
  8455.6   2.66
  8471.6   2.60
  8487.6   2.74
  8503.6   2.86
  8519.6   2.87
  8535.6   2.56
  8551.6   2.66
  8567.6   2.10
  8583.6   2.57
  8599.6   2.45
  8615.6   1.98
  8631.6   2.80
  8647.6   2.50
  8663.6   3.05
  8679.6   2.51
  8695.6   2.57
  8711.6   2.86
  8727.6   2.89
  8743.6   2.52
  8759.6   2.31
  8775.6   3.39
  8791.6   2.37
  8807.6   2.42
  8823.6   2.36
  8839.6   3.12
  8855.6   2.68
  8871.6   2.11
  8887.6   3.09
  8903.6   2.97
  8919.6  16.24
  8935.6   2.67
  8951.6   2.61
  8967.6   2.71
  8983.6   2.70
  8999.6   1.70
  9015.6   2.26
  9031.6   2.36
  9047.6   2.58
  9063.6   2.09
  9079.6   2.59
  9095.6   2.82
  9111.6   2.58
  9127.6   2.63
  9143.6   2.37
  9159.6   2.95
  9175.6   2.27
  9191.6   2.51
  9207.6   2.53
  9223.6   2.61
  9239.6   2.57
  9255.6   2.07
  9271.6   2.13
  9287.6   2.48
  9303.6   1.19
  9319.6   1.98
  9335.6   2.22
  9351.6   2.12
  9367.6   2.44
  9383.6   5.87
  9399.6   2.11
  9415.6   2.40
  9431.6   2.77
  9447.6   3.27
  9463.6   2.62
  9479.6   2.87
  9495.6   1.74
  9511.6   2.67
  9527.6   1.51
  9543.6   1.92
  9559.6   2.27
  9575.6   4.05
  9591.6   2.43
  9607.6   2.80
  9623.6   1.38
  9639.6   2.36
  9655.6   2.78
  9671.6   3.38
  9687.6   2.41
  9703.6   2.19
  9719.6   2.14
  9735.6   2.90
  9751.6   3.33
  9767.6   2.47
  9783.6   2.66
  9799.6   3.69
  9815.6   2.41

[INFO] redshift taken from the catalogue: 0.843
